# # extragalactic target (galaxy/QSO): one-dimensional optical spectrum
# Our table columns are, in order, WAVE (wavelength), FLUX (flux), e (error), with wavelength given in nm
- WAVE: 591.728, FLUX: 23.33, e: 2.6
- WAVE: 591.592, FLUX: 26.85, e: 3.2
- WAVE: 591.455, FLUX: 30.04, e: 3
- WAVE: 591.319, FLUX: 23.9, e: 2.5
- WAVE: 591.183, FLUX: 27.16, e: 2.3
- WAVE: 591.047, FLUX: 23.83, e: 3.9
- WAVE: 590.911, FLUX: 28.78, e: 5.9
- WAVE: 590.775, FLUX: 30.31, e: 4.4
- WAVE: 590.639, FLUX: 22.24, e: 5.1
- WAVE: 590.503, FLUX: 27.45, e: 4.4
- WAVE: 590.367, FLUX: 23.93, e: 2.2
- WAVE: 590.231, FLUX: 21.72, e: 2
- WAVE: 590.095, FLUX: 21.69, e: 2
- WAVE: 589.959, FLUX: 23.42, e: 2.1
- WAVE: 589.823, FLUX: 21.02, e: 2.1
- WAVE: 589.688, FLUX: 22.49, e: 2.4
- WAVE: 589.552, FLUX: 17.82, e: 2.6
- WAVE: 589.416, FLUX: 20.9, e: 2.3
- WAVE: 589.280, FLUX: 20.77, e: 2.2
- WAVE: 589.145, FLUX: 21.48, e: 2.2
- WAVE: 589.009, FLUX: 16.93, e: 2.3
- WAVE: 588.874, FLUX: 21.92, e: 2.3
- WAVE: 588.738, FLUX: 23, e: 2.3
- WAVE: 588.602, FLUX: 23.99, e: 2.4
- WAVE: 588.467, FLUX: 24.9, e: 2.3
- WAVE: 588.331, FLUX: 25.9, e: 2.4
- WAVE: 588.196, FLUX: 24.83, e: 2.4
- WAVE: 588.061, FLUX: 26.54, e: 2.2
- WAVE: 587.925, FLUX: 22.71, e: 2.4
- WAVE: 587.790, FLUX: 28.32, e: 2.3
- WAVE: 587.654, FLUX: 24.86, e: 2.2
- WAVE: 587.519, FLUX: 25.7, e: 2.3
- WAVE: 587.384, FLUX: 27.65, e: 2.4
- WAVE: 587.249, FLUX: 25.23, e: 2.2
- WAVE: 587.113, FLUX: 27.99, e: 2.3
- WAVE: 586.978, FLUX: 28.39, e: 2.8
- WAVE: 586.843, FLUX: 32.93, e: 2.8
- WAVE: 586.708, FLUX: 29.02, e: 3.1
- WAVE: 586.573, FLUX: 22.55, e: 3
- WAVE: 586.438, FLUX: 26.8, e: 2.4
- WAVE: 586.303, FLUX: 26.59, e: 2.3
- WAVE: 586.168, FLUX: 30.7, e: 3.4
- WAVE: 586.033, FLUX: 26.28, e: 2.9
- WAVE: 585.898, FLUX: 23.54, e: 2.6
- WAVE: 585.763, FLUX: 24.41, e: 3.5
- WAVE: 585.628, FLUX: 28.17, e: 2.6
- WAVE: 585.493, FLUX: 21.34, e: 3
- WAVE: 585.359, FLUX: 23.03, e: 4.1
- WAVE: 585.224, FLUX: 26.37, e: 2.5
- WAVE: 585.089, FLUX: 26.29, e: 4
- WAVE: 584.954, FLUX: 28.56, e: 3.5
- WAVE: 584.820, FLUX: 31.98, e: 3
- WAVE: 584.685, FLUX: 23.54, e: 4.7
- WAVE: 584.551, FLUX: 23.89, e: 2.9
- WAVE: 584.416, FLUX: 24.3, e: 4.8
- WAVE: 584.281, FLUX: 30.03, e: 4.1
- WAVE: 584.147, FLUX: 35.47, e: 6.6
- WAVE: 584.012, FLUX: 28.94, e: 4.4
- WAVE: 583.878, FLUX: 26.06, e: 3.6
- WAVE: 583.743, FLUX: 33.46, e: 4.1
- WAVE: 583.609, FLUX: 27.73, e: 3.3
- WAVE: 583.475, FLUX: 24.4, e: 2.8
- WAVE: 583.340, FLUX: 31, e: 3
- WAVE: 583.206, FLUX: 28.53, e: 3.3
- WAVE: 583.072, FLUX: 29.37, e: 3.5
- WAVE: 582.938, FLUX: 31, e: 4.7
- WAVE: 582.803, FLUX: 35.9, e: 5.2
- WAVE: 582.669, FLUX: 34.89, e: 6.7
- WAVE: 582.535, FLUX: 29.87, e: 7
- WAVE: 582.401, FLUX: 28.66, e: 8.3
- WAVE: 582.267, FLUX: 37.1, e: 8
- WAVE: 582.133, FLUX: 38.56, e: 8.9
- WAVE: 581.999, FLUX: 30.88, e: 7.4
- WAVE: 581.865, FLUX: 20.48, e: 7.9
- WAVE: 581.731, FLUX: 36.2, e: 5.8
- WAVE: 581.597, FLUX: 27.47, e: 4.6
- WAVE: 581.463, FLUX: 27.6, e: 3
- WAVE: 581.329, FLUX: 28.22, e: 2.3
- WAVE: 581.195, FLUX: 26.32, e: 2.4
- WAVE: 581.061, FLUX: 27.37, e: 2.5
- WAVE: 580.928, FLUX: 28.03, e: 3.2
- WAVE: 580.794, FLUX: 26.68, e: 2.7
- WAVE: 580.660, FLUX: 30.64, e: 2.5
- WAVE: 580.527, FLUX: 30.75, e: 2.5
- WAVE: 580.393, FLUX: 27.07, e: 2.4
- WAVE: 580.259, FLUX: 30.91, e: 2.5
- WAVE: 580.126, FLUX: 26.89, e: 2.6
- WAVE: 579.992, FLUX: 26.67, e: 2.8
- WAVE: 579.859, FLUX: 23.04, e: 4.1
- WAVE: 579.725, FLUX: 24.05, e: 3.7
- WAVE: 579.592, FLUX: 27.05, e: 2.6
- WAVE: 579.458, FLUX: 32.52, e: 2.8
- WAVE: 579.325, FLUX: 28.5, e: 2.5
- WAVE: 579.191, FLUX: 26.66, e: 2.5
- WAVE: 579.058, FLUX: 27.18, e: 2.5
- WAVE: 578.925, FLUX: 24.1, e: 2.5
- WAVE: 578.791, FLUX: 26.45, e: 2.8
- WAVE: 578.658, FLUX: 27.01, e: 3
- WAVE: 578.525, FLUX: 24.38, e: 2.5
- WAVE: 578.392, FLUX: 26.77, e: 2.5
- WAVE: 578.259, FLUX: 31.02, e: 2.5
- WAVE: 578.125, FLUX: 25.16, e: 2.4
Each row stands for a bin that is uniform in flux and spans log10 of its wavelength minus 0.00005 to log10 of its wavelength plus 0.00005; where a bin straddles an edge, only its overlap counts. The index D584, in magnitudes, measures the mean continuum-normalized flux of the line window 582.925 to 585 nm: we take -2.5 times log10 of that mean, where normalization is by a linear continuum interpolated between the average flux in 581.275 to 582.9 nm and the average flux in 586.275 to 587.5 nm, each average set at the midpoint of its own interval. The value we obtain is 0.05 mag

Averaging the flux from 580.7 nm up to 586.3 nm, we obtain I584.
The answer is 28.6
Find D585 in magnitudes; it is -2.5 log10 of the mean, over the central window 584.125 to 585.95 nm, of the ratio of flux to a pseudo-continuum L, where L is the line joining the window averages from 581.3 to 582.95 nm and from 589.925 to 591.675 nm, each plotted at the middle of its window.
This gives 0.12 mag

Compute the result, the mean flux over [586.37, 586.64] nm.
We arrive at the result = 24.7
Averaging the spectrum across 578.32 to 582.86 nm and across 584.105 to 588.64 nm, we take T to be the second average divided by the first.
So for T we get 0.93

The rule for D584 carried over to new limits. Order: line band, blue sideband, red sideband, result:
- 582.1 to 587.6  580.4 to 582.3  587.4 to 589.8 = -0.075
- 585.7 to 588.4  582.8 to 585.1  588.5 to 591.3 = -0.031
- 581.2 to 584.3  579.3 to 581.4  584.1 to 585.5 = -0.118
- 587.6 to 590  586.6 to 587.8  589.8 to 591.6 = 0.162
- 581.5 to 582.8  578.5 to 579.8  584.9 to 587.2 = -0.185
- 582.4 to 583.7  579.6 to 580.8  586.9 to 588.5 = -0.126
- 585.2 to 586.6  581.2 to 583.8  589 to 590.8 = 0.050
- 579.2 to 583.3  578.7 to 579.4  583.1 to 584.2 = -0.052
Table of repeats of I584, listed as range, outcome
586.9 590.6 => 23.8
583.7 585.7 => 27.3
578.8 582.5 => 28.5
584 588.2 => 26.8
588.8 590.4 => 21.1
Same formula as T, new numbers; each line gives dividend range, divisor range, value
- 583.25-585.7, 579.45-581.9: 0.99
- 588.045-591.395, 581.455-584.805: 0.78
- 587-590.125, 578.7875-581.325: 0.86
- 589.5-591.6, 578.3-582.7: 0.86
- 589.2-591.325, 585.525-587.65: 0.88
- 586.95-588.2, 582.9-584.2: 0.89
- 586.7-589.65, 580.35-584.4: 0.82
